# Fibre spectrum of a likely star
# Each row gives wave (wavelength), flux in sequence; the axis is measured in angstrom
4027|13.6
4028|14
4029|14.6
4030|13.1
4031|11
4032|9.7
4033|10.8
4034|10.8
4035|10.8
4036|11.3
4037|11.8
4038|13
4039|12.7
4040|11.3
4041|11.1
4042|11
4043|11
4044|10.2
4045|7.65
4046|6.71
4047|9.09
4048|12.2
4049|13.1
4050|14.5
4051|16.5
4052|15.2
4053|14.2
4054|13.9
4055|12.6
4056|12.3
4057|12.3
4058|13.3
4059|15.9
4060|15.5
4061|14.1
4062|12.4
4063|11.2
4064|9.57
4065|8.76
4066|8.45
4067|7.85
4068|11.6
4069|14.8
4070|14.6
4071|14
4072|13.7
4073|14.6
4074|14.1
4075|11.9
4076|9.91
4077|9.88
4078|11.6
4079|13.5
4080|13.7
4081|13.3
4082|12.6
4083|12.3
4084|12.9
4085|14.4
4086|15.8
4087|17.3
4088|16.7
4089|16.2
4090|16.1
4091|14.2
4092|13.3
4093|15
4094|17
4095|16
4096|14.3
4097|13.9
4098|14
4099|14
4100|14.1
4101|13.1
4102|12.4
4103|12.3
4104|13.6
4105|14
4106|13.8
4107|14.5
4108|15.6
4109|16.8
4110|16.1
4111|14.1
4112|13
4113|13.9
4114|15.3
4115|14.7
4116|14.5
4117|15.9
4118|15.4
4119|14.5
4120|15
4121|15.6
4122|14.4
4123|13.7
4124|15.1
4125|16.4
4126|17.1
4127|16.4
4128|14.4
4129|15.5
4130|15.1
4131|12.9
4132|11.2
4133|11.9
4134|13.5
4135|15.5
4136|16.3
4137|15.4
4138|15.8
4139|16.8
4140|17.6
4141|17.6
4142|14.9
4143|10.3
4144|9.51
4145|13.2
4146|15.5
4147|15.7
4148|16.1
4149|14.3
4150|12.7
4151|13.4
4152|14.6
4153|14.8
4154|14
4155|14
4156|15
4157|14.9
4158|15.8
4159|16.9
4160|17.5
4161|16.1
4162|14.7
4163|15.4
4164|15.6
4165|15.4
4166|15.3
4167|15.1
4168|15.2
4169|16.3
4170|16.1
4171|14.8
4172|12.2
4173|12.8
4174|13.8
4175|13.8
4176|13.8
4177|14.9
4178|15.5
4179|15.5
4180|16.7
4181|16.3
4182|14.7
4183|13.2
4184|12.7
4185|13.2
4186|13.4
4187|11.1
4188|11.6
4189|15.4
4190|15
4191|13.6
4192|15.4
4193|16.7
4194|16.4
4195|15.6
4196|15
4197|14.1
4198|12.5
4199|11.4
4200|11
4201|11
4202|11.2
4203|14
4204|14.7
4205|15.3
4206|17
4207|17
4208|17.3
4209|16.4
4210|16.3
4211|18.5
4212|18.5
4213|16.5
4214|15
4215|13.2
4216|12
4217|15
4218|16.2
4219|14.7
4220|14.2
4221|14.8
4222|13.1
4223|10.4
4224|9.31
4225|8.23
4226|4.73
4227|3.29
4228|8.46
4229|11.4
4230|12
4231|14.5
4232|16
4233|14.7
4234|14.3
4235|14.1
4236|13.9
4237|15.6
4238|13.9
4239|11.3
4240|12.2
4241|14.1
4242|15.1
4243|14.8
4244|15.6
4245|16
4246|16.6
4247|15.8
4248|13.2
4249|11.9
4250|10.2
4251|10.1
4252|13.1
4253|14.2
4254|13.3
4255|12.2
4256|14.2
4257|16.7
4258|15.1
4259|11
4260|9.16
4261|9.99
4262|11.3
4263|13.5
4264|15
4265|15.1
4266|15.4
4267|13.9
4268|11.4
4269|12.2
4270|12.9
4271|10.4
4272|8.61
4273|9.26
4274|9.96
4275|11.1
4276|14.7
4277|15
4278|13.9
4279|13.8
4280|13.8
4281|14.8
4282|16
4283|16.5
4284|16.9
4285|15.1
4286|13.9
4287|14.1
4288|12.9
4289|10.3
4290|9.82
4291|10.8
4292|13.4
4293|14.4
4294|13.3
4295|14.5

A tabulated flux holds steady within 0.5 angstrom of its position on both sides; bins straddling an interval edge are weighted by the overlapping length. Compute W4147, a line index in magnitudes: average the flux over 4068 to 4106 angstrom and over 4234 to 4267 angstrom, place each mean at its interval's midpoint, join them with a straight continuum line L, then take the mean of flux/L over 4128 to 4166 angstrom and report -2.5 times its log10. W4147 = -0.074 mag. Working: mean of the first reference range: 13.9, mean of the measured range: 14.7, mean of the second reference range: 13.6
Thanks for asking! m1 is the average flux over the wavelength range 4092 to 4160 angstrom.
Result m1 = 14.6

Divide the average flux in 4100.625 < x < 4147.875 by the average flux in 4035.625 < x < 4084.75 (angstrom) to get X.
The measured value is 1.19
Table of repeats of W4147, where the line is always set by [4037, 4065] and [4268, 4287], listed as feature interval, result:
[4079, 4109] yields -0.16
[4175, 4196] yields -0.13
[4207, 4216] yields -0.25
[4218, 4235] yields 0.11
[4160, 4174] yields -0.18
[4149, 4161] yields -0.17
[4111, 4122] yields -0.18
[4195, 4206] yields -0.03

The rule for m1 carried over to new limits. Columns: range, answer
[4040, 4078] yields 12.1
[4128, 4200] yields 14.5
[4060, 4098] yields 13.3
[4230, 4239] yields 14.3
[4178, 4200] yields 14.2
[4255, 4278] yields 12.6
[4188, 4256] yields 13.7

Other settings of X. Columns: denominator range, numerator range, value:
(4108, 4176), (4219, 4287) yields 0.87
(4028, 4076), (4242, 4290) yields 1.09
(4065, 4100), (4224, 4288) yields 0.96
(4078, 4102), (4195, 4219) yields 1.02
